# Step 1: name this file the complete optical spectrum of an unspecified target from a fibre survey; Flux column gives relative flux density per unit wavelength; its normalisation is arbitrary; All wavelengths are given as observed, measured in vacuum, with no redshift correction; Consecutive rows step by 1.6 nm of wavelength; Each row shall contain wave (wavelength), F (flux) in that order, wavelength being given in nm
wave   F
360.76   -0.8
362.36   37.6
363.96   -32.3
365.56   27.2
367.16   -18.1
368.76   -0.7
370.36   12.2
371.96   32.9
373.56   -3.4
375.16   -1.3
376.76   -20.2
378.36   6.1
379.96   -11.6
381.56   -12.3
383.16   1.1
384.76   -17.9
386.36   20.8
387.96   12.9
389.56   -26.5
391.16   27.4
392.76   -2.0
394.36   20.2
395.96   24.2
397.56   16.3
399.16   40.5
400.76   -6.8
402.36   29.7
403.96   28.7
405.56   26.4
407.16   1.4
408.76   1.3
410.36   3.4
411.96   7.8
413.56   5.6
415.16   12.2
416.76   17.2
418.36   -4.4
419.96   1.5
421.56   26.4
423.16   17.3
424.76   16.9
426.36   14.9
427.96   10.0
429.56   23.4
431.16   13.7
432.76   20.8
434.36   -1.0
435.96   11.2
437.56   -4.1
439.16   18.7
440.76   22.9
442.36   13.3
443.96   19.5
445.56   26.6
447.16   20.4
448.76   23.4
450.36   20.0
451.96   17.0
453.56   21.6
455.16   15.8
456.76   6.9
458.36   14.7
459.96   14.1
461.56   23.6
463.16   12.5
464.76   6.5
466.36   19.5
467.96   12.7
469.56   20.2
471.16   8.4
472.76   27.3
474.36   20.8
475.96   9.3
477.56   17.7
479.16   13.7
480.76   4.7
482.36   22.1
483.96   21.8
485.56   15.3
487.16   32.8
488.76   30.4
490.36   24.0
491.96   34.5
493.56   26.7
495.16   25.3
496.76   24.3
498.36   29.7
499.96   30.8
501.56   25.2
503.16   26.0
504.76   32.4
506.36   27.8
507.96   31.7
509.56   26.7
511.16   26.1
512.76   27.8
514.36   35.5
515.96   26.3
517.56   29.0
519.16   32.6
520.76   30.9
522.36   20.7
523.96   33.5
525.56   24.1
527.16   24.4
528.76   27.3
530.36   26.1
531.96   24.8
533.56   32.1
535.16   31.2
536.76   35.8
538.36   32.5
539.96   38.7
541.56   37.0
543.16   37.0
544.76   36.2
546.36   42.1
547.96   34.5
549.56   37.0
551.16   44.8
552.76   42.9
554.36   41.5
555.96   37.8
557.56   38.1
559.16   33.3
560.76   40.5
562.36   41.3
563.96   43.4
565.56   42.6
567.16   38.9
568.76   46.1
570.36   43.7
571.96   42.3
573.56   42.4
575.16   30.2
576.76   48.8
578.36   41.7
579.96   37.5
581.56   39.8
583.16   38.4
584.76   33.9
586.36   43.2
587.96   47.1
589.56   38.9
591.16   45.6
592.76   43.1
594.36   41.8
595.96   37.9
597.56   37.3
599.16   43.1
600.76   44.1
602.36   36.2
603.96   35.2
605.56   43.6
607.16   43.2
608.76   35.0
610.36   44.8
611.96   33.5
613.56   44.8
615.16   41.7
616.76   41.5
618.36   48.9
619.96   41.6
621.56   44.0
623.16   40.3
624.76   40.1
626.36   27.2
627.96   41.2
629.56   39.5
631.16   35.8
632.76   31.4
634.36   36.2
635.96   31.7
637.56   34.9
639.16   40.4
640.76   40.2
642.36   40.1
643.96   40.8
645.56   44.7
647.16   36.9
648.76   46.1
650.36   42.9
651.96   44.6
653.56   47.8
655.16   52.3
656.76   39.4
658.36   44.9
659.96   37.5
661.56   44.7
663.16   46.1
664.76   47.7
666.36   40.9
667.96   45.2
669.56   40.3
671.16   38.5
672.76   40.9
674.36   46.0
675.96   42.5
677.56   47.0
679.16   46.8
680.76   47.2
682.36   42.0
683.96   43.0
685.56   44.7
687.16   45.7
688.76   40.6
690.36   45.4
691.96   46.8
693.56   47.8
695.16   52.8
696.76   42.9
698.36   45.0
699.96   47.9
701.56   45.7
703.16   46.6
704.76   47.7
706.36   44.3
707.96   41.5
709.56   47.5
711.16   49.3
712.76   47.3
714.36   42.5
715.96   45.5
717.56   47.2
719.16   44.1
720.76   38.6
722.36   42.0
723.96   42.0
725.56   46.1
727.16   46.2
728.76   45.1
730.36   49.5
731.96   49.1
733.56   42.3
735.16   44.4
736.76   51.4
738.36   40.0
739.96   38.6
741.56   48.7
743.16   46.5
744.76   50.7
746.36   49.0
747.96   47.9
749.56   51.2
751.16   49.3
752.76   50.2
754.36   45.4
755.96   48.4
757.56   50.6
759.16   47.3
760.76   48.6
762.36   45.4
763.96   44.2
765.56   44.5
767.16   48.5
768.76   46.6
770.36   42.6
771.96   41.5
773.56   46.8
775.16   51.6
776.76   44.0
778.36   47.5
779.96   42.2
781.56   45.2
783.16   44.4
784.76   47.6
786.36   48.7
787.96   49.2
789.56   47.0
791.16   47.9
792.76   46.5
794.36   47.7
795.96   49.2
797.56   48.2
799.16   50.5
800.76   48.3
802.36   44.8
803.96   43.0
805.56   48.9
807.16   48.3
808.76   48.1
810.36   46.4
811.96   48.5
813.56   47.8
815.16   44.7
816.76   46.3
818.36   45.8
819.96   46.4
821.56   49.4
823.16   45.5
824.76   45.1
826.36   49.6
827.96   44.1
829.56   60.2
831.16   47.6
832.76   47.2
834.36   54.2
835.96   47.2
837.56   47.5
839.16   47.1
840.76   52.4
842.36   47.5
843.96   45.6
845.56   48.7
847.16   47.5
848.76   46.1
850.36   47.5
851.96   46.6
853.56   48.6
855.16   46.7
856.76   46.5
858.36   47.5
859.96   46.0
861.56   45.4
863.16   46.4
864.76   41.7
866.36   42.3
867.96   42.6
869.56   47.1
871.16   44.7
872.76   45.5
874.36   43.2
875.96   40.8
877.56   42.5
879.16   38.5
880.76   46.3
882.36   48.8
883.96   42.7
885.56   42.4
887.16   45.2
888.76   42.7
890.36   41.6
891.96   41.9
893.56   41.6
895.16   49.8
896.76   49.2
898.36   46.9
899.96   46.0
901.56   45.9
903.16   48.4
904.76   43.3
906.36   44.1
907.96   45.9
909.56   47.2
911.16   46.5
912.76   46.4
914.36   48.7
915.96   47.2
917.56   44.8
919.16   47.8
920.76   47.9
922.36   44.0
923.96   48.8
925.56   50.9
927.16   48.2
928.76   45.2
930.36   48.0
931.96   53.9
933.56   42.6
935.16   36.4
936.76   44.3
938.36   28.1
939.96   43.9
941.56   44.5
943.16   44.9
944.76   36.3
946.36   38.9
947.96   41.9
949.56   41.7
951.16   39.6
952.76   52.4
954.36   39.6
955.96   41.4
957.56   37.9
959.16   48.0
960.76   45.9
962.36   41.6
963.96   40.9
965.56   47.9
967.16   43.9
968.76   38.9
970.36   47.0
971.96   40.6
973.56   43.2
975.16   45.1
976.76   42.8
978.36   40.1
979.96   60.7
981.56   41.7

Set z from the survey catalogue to 0.22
